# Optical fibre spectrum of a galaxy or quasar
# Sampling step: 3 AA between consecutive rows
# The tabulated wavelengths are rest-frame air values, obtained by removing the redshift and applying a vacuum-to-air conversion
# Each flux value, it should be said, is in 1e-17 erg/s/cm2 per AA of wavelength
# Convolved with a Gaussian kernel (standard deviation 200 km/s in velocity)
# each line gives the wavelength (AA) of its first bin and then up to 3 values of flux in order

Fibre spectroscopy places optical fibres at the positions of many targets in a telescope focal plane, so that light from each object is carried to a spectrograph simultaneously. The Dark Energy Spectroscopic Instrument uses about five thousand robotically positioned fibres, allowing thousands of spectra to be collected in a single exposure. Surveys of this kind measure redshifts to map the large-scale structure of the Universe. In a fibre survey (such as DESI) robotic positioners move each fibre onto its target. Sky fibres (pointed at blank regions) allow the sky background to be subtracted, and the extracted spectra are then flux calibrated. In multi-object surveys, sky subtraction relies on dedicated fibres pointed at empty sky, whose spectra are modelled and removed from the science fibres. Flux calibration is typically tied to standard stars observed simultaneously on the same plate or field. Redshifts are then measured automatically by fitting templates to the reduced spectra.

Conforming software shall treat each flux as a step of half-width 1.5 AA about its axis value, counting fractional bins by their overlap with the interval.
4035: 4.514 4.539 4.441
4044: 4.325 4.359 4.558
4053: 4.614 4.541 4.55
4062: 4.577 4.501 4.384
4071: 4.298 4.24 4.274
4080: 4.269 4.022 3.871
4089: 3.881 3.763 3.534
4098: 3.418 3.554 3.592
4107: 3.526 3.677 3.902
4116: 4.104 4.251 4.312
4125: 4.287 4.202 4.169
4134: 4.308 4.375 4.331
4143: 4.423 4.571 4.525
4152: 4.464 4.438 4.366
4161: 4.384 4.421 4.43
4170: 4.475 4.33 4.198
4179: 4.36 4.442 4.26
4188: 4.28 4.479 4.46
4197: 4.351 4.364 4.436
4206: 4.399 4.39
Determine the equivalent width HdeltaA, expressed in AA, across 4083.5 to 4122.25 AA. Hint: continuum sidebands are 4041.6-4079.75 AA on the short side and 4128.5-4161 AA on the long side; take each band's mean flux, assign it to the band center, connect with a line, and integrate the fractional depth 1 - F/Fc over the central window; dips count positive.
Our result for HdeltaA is 5.5 AA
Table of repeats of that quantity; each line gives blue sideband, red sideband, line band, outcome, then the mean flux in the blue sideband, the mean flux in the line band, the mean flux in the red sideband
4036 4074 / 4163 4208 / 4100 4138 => 3.4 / 4.47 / 4.02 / 4.38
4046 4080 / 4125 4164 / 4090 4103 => 2.5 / 4.44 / 3.58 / 4.38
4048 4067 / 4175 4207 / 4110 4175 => 1.6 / 4.55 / 4.32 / 4.37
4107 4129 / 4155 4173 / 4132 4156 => -0.9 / 4.06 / 4.42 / 4.41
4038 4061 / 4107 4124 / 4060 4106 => 2.6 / 4.49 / 4.01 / 4.01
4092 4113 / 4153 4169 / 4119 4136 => -1.4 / 3.59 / 4.26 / 4.41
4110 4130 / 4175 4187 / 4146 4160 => -0.7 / 4.14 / 4.46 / 4.32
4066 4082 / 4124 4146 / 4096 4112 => 2.8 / 4.29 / 3.56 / 4.32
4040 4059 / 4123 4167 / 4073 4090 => 1.3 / 4.48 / 4.09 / 4.38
